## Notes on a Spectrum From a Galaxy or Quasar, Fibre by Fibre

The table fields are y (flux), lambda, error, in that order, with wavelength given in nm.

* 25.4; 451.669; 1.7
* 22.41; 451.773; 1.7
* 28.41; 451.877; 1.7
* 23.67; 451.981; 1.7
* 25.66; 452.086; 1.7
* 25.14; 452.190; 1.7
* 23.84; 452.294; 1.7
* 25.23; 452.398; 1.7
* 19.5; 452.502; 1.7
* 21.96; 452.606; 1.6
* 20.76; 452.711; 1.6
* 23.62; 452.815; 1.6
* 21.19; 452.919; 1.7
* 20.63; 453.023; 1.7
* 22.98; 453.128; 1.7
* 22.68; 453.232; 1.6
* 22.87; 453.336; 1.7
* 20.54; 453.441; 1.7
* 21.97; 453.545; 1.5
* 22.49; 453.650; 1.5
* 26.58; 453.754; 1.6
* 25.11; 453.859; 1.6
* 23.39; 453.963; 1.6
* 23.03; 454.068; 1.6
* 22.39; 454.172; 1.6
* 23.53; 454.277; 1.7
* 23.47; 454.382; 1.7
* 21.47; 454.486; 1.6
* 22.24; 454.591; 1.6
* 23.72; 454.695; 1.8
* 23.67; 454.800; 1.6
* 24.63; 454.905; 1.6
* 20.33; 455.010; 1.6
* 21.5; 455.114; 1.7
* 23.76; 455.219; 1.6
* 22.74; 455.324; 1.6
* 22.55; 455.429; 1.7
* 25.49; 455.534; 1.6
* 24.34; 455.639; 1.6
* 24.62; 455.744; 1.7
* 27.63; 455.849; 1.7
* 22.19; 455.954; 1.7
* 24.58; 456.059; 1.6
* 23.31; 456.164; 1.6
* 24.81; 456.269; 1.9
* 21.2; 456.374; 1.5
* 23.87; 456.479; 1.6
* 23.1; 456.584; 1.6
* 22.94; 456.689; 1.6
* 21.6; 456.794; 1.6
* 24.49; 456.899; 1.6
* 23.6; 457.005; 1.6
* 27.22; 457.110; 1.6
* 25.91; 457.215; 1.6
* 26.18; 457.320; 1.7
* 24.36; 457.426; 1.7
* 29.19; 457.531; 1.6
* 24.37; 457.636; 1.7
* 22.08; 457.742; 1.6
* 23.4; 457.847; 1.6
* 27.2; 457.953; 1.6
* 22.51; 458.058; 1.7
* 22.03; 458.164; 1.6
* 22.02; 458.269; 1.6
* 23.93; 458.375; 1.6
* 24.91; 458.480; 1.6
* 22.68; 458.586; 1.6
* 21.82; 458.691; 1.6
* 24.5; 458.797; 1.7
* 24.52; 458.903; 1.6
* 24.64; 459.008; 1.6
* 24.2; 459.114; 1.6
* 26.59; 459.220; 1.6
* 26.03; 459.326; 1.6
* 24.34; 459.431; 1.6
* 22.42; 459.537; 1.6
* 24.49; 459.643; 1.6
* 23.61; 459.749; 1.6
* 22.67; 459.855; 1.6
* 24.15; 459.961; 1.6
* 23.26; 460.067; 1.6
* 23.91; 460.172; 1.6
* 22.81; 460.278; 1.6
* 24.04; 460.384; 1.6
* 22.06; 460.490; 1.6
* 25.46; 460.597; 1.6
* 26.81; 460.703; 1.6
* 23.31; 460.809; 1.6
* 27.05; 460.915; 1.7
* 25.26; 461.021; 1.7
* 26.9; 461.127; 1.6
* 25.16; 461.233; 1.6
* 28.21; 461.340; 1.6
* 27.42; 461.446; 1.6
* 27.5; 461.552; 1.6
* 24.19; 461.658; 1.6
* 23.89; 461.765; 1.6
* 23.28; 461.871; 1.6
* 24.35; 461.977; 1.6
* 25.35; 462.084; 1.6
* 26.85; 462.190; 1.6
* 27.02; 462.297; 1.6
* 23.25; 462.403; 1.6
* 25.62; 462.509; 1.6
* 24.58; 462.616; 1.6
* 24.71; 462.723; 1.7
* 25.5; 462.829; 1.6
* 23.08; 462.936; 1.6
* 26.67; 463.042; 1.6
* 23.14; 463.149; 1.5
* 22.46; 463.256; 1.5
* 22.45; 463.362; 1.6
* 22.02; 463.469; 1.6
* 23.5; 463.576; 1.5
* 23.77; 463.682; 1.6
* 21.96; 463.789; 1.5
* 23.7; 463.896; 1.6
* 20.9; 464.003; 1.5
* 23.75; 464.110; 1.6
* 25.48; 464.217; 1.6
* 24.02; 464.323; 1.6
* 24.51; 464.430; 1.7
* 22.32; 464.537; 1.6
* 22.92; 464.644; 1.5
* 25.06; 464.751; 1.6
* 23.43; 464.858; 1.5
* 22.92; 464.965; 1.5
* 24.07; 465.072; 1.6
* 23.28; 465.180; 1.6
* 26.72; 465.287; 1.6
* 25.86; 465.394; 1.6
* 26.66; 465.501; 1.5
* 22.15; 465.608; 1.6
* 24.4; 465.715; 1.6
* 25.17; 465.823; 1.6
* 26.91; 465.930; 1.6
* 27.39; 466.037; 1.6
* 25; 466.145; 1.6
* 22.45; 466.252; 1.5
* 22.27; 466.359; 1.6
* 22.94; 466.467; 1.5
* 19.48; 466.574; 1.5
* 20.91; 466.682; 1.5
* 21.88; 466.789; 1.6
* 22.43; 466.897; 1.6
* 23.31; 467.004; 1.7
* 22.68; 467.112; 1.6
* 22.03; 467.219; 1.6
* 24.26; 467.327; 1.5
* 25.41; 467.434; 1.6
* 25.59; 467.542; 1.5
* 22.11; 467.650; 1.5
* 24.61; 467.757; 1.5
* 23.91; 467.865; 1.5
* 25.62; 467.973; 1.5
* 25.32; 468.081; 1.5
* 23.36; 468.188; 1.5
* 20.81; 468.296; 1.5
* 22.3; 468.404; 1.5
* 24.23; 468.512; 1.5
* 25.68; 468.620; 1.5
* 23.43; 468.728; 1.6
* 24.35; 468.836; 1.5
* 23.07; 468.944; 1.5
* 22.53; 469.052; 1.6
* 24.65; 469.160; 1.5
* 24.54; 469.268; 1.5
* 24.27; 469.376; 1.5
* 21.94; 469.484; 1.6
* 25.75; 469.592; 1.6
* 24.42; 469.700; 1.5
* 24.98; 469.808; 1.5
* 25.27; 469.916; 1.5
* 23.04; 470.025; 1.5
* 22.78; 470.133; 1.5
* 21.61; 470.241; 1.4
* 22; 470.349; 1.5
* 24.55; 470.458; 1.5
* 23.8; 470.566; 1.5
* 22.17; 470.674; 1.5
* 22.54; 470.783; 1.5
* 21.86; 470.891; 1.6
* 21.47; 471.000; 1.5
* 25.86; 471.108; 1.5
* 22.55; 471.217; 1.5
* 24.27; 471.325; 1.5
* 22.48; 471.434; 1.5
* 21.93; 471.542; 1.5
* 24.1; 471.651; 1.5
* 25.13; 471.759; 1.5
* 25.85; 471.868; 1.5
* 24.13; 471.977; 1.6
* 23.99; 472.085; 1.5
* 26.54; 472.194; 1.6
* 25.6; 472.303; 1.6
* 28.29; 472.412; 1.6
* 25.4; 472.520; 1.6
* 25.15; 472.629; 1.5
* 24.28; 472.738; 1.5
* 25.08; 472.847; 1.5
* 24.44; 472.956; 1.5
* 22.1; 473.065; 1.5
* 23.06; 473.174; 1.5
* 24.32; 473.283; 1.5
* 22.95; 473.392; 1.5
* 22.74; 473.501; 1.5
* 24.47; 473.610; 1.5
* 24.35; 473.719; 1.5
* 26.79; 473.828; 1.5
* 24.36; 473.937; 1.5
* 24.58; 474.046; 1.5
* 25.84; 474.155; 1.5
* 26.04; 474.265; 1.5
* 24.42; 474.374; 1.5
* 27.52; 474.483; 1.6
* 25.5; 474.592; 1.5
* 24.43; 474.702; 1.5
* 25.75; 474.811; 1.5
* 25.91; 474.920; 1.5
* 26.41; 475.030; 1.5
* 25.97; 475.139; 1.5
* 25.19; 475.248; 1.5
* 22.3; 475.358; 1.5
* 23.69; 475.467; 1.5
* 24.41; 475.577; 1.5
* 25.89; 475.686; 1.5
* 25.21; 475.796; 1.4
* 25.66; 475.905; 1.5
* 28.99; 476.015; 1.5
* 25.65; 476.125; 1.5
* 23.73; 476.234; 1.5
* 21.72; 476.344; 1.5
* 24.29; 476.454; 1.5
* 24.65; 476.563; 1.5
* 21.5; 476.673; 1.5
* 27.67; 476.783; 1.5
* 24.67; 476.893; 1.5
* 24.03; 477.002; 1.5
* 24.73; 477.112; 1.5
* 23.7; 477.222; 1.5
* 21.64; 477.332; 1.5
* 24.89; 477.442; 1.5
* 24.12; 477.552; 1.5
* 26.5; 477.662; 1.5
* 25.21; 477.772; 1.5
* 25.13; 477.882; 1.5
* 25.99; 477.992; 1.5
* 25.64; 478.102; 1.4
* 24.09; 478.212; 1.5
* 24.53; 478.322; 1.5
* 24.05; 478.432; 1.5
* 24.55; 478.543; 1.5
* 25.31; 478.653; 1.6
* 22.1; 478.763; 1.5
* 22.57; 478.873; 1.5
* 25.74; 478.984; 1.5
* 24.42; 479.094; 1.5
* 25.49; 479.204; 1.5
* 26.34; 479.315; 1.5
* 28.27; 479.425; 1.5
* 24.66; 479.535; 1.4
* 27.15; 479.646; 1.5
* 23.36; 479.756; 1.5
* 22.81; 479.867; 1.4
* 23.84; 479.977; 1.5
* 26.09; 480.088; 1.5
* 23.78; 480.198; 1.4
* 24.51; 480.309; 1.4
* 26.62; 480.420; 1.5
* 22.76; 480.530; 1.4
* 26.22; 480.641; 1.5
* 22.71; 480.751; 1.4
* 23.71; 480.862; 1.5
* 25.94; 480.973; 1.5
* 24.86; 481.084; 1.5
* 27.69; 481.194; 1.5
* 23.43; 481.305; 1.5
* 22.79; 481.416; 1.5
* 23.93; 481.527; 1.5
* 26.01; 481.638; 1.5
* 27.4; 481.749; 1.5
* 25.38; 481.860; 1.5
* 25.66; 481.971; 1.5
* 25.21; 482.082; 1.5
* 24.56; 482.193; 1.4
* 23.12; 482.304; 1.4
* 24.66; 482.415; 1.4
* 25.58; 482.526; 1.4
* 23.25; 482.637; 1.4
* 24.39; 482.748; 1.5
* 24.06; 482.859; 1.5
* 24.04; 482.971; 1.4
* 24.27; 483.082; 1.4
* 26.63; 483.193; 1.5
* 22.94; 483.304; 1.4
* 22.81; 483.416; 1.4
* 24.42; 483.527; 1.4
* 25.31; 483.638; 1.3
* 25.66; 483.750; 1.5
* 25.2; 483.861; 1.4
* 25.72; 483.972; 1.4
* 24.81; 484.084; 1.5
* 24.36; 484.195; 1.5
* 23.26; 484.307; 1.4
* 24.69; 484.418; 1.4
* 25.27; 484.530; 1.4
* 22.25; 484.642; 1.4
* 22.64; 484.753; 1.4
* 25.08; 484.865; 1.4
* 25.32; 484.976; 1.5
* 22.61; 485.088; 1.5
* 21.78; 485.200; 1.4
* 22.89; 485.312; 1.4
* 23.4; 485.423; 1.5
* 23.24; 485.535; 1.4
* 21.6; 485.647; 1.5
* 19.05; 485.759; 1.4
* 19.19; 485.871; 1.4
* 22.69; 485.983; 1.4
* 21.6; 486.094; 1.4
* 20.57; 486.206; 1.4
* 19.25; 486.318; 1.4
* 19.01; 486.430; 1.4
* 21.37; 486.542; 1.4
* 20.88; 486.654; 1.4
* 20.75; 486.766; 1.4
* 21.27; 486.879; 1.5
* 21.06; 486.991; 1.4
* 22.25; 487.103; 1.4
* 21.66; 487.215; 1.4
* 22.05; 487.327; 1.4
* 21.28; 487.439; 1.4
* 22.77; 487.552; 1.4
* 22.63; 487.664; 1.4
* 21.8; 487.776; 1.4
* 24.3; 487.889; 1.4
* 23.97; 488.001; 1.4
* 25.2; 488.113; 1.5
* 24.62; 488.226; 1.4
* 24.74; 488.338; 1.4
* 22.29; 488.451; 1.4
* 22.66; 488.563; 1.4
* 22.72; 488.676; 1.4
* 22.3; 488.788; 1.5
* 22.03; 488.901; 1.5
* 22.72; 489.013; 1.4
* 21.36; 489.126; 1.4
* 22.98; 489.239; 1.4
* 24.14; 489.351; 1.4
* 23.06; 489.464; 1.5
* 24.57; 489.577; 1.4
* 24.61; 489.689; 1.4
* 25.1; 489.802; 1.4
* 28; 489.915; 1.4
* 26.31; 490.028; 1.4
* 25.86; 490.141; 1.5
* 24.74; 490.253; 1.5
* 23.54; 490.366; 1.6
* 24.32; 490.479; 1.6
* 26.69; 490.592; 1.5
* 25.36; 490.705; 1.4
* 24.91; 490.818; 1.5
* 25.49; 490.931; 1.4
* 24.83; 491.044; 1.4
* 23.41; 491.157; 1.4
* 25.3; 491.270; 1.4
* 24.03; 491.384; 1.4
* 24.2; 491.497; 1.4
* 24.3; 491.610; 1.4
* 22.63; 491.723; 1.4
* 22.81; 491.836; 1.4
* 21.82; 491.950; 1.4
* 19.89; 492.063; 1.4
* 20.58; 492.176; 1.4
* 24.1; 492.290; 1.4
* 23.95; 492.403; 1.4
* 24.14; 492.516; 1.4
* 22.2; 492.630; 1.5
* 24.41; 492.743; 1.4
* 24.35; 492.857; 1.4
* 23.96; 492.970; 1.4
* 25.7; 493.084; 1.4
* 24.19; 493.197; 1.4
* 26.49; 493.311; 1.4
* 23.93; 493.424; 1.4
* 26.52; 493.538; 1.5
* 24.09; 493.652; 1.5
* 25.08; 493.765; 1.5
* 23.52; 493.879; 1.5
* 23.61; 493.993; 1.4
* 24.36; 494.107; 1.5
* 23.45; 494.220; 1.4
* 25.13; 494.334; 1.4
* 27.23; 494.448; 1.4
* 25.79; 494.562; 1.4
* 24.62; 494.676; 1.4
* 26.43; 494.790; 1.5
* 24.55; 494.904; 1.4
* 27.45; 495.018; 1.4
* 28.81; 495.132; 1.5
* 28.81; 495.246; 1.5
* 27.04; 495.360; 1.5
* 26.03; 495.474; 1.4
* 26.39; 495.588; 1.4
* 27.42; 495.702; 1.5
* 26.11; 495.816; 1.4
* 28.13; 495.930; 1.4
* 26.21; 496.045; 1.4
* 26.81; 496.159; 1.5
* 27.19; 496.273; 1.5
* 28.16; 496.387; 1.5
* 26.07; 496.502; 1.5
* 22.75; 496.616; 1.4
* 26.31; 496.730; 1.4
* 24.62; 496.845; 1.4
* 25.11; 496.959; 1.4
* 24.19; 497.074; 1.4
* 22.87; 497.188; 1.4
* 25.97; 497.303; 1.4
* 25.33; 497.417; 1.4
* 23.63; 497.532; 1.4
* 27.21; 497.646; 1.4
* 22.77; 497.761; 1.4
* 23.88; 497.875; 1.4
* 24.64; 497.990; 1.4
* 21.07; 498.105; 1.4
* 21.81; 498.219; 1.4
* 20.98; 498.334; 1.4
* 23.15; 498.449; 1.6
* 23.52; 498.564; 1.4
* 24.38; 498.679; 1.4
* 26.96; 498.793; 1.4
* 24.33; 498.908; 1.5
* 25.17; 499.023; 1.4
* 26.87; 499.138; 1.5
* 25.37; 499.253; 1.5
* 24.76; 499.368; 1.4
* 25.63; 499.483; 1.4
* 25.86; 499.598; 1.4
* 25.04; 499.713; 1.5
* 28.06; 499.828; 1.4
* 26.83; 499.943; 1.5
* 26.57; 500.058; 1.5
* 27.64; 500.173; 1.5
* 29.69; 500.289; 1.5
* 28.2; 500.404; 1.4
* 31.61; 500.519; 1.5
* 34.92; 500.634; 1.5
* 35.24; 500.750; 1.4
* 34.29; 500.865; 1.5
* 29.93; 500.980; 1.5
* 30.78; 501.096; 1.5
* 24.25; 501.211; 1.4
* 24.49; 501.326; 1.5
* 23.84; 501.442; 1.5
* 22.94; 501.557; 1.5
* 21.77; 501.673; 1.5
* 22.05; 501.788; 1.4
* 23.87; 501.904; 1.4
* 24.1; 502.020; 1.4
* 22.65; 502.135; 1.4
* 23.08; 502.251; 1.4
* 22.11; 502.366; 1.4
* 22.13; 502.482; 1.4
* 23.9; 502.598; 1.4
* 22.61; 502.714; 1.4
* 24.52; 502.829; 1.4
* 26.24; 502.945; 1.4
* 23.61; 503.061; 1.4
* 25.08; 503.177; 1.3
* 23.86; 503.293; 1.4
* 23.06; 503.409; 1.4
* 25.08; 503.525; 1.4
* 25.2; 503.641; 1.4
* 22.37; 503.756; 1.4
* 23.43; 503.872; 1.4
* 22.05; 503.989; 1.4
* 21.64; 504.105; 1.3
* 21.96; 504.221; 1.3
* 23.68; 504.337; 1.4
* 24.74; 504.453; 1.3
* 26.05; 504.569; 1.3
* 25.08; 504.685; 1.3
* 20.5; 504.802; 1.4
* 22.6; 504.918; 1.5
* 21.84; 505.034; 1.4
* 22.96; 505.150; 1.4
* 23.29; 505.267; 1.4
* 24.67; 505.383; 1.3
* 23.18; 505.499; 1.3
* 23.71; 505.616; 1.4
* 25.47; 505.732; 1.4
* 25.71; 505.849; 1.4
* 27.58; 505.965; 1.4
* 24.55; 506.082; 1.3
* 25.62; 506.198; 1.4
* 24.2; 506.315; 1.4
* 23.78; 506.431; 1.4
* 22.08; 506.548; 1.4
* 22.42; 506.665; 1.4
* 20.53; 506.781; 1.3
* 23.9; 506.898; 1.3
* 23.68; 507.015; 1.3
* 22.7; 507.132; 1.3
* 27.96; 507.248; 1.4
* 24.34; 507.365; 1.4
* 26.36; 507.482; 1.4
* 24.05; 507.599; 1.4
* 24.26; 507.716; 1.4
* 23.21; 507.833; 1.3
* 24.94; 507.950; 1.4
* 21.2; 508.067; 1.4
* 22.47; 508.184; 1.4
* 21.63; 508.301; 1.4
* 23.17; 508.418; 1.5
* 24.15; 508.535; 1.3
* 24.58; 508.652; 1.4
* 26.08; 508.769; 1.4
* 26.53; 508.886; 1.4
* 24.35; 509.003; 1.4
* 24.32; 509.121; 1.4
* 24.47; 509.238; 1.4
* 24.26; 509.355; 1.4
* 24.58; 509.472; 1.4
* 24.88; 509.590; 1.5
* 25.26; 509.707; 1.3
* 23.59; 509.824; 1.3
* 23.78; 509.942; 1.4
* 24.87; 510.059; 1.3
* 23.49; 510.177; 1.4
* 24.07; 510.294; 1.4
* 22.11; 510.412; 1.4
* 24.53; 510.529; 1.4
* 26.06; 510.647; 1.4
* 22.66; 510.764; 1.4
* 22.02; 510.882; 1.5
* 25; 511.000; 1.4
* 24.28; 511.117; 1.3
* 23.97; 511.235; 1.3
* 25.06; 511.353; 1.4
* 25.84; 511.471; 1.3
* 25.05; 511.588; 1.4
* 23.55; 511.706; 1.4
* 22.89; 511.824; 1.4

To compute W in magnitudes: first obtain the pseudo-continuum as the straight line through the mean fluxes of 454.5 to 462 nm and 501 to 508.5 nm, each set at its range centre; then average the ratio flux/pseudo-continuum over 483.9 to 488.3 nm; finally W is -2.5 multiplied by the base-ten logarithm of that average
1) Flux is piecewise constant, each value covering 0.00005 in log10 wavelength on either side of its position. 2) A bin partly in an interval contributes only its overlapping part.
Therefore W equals 0.07 mag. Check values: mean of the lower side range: 24.2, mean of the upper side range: 23.8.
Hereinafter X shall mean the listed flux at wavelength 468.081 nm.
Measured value 25.32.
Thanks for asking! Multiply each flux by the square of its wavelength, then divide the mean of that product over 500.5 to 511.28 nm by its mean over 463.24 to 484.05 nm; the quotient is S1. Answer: 1.1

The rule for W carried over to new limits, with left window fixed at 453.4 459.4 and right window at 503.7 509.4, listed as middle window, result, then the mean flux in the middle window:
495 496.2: -0.14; 27.2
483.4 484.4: -0.04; 24.7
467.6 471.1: 0.01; 23.6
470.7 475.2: -0.03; 24.6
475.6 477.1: -0.05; 24.9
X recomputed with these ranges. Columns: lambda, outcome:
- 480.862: 23.71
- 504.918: 22.6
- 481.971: 25.66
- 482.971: 24.04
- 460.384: 24.04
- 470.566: 23.8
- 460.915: 27.05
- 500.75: 35.24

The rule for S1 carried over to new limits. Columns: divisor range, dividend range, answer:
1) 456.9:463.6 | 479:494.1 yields 1.09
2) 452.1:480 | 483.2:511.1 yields 1.15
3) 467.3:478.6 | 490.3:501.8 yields 1.15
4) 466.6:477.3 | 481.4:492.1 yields 1.03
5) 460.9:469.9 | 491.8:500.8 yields 1.20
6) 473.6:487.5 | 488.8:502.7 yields 1.11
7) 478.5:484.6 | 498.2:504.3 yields 1.11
